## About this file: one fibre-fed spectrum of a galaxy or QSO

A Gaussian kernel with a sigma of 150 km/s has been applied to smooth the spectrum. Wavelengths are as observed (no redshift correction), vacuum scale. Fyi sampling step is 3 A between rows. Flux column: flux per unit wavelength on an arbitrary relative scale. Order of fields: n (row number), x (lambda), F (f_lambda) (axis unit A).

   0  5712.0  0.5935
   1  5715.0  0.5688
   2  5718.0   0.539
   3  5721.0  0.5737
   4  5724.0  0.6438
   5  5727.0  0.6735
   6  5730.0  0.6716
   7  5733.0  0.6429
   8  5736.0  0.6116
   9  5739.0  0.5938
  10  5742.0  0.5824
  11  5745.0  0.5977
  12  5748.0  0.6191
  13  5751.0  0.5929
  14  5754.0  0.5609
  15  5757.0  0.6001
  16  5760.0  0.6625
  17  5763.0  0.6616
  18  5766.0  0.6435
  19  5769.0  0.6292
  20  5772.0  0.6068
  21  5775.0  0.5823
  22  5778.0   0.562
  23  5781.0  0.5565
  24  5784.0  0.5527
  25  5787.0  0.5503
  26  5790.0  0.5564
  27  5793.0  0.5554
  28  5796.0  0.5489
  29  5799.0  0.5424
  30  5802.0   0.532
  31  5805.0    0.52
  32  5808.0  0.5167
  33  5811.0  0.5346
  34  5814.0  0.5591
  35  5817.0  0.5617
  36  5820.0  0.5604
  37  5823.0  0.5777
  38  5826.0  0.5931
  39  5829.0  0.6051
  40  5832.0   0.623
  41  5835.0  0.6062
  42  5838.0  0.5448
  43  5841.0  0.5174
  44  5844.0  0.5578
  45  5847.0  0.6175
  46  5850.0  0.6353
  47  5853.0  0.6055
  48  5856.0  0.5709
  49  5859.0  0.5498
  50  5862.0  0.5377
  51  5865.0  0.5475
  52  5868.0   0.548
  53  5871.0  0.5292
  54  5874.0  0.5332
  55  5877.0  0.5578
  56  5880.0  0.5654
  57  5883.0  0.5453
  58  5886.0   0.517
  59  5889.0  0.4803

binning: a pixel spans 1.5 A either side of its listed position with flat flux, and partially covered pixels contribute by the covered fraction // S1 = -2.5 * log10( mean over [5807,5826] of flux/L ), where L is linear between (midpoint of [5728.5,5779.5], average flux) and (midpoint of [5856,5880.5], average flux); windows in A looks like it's 0.040 mag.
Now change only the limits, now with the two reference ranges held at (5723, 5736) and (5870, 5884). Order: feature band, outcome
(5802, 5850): 0.030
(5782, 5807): 0.117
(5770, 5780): 0.065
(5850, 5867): -0.015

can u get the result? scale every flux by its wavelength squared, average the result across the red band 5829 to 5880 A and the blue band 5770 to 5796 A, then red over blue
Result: 1.03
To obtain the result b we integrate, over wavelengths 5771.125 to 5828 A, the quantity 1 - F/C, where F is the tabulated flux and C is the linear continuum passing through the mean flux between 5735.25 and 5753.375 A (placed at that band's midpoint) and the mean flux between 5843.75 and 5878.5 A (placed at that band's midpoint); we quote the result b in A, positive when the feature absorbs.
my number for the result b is 2.57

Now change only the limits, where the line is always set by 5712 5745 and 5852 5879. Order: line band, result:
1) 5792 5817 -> 1.6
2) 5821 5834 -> -0.7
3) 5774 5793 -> 0.9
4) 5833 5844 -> 0.1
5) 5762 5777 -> -0.7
